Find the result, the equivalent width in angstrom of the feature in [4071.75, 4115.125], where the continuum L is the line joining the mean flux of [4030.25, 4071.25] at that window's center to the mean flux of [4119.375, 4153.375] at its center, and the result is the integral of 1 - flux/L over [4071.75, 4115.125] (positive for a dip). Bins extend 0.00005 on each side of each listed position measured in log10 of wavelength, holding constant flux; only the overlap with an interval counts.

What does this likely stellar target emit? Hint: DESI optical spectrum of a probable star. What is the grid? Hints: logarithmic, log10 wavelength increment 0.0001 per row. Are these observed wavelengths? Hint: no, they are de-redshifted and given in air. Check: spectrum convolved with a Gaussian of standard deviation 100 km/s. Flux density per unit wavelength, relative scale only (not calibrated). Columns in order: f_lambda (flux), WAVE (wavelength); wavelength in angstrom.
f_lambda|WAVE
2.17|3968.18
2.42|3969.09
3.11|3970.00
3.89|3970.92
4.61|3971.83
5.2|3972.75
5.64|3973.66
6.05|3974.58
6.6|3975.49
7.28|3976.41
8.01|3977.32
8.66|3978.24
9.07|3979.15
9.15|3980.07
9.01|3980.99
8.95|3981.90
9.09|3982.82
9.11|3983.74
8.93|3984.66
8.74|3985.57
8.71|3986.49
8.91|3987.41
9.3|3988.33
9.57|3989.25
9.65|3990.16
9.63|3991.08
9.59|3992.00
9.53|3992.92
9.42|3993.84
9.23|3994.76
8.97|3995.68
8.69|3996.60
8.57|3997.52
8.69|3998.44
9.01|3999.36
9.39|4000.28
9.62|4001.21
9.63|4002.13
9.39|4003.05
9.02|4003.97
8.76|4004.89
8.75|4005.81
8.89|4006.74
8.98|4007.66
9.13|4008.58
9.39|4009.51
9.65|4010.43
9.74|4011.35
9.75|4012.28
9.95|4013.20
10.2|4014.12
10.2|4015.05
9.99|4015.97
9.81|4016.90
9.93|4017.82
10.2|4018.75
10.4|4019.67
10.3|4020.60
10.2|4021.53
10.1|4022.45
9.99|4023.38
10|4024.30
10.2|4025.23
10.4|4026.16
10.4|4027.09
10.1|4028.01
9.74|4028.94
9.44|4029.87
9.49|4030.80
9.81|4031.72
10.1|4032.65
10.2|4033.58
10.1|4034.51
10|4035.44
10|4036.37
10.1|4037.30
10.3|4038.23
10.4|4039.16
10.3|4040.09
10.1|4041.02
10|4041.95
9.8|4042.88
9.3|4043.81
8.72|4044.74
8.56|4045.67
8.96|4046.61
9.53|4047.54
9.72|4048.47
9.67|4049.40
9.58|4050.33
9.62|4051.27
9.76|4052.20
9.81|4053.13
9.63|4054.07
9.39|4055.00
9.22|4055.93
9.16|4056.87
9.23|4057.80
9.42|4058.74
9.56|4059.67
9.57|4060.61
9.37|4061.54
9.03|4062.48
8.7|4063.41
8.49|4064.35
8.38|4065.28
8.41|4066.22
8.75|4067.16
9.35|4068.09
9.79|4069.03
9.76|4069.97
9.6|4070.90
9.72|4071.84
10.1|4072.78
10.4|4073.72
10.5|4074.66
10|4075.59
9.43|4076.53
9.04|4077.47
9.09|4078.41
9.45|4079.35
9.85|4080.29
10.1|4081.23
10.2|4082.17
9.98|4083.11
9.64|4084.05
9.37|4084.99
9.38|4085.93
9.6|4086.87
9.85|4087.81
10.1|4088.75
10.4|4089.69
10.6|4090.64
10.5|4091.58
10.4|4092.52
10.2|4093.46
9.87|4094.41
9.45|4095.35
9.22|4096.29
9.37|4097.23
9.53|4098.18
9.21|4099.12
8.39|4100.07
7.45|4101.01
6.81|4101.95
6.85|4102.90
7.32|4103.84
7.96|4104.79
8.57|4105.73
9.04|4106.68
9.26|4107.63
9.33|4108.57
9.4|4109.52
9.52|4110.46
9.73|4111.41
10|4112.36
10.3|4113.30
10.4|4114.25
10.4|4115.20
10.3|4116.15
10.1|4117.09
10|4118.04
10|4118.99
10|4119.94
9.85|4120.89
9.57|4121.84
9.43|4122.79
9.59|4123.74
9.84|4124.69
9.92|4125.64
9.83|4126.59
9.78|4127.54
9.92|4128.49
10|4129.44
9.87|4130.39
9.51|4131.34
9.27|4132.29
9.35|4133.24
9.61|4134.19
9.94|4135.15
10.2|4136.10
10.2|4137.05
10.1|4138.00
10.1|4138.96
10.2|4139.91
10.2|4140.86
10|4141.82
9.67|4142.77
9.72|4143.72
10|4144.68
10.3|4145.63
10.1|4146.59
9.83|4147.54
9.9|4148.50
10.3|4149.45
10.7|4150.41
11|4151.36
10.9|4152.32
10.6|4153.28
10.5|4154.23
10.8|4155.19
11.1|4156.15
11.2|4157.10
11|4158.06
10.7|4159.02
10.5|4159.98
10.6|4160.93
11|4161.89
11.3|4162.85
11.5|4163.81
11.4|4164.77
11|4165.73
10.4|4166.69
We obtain 1.26 angstrom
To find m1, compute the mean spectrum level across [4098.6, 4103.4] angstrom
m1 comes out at 7.77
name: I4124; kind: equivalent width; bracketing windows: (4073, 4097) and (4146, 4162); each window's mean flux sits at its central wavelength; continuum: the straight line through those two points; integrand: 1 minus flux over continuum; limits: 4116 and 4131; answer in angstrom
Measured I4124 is 0.6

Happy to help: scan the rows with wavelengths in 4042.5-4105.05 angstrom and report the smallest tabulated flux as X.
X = 6.81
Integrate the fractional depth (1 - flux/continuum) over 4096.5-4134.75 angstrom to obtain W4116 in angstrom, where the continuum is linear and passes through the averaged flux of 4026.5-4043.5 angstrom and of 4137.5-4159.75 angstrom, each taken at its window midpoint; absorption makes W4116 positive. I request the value 3.4 angstrom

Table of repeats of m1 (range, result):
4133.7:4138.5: 10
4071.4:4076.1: 10.1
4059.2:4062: 9.52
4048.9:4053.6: 9.69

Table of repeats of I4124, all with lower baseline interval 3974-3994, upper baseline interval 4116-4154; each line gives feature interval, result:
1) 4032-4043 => -1.12 angstrom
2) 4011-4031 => -2.17 angstrom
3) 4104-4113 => 0.57 angstrom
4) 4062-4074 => 0.24 angstrom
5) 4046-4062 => -0.26 angstrom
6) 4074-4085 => -0.24 angstrom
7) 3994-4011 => -0.40 angstrom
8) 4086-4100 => -0.25 angstrom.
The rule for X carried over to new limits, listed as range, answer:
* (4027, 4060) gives 8.56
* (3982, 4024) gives 8.57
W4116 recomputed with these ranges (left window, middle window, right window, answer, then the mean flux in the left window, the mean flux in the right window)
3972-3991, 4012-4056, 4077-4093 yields -3.94 angstrom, 8.26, 9.86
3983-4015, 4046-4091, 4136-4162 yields 1.15 angstrom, 9.26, 10.4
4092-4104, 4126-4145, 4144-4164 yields 0.31 angstrom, 8.82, 10.6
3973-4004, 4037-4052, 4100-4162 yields -0.79 angstrom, 8.76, 9.82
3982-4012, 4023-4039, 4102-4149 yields -1.25 angstrom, 9.18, 9.65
